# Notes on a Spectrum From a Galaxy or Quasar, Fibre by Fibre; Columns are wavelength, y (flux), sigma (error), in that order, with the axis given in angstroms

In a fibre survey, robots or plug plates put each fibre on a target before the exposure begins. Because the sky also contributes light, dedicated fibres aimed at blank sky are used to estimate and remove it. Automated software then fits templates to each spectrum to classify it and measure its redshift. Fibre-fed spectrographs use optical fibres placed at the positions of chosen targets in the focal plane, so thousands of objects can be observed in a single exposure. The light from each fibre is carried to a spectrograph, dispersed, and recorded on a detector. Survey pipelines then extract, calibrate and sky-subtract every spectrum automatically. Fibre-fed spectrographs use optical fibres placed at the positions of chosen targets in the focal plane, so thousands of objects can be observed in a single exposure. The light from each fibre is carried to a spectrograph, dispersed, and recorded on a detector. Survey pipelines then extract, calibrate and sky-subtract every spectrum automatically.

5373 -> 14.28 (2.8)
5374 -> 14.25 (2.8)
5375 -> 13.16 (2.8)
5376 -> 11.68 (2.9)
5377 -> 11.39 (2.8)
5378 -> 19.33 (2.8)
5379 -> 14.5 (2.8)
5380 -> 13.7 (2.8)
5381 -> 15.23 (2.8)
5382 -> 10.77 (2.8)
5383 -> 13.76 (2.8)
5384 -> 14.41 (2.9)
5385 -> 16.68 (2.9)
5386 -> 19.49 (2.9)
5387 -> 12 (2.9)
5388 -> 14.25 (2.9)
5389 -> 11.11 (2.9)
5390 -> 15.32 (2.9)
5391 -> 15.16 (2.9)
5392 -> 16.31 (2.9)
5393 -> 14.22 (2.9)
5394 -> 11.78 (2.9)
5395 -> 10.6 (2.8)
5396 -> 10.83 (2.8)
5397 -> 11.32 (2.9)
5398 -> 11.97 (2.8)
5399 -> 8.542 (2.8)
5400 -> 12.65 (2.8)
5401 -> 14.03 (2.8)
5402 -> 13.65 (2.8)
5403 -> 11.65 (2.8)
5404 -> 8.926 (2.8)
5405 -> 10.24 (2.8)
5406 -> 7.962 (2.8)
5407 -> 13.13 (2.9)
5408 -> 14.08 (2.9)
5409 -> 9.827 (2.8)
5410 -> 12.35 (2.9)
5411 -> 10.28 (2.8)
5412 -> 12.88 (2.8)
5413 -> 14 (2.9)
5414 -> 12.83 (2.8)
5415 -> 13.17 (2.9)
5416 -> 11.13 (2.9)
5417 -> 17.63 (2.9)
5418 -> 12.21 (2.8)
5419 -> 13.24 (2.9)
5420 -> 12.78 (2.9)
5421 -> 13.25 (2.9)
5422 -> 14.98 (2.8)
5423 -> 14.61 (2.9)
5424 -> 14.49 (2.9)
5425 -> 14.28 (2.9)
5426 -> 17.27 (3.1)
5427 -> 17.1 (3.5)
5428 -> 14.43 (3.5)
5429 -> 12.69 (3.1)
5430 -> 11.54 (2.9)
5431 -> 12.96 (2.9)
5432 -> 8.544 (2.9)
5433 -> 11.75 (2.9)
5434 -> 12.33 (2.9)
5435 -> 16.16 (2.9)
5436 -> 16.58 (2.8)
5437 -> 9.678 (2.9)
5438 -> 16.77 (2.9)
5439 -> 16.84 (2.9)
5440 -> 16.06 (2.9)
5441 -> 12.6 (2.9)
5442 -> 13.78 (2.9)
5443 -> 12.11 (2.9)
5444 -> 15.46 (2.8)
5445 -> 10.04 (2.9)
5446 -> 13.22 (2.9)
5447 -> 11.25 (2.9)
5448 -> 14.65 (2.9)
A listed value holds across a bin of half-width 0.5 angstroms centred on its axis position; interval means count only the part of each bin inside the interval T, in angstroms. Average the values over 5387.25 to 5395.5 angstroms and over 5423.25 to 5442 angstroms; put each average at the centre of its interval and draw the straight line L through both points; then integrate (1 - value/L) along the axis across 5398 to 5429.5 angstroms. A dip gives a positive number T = 2.07 angstroms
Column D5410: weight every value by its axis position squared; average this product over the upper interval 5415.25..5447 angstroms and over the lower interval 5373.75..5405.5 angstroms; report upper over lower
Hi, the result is 1.05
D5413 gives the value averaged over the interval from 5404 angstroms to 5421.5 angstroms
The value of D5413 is 12.3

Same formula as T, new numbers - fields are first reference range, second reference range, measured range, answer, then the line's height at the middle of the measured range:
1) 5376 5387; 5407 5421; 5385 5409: 2.1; 13.8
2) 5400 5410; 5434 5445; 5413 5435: -0.9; 13.1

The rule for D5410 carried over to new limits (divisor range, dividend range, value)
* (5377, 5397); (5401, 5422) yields 0.89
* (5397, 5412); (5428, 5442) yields 1.19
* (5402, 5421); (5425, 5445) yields 1.14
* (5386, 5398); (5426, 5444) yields 1.06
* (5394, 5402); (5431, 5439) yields 1.17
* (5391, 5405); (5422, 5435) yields 1.14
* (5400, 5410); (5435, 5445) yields 1.25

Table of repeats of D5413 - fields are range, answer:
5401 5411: 11.4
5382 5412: 12.6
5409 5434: 13.3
